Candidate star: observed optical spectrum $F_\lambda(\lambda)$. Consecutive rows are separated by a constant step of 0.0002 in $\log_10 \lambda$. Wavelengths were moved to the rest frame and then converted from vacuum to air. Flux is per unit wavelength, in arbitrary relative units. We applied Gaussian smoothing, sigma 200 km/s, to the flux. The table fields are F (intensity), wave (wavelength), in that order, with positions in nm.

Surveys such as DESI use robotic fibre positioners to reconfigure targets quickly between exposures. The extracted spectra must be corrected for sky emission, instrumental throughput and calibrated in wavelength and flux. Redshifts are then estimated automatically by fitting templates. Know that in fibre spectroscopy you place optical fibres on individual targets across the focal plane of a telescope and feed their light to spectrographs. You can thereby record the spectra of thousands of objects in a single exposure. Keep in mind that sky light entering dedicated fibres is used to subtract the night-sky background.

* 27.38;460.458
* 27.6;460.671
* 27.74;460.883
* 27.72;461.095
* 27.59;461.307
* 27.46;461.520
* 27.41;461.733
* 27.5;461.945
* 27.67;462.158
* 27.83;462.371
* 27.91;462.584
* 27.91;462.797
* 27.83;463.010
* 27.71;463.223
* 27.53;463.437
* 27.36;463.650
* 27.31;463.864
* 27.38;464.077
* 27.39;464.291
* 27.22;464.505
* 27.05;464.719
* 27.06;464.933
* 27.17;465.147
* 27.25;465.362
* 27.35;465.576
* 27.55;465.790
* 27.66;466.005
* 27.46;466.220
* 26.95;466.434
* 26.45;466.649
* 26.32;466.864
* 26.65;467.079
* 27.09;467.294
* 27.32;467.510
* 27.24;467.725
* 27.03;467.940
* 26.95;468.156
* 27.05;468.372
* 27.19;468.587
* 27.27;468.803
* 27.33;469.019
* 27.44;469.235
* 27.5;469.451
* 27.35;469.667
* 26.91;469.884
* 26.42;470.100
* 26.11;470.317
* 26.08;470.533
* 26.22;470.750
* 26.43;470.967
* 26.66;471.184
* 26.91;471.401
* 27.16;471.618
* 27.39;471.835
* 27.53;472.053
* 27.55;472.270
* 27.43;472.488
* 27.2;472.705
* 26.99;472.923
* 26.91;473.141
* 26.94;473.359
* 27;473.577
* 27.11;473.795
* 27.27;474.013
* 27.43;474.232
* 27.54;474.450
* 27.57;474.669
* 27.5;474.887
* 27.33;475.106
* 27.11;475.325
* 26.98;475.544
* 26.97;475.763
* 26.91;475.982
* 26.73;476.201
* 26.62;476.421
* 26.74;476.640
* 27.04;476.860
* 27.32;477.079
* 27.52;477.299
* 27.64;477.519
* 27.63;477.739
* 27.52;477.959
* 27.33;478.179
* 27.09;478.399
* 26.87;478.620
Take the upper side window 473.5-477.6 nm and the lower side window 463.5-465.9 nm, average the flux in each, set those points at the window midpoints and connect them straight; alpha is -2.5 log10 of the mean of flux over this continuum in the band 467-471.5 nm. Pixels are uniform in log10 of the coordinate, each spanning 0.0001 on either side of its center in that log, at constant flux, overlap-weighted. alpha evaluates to 0.01 mag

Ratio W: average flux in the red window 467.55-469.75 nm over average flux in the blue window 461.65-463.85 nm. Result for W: 0.99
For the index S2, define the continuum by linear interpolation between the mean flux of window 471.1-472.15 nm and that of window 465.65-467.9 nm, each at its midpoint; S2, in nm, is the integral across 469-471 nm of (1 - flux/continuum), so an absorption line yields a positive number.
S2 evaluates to 0.03 nm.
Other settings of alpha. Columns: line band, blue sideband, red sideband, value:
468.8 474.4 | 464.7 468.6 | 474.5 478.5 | 0.01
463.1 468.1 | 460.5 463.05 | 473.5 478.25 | 0.01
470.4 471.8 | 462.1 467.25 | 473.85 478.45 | 0.03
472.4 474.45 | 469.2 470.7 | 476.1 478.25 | -0.01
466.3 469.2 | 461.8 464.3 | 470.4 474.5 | 0.01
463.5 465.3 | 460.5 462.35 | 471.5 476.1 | 0.01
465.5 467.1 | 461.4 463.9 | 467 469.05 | 0.01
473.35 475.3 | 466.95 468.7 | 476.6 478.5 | 0.00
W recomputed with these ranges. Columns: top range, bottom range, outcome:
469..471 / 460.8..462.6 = 0.97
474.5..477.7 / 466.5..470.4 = 1.01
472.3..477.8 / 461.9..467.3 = 0.99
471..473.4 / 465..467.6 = 1.00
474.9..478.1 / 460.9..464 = 0.98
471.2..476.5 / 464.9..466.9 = 1.00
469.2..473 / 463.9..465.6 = 0.99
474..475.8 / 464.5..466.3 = 1.00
